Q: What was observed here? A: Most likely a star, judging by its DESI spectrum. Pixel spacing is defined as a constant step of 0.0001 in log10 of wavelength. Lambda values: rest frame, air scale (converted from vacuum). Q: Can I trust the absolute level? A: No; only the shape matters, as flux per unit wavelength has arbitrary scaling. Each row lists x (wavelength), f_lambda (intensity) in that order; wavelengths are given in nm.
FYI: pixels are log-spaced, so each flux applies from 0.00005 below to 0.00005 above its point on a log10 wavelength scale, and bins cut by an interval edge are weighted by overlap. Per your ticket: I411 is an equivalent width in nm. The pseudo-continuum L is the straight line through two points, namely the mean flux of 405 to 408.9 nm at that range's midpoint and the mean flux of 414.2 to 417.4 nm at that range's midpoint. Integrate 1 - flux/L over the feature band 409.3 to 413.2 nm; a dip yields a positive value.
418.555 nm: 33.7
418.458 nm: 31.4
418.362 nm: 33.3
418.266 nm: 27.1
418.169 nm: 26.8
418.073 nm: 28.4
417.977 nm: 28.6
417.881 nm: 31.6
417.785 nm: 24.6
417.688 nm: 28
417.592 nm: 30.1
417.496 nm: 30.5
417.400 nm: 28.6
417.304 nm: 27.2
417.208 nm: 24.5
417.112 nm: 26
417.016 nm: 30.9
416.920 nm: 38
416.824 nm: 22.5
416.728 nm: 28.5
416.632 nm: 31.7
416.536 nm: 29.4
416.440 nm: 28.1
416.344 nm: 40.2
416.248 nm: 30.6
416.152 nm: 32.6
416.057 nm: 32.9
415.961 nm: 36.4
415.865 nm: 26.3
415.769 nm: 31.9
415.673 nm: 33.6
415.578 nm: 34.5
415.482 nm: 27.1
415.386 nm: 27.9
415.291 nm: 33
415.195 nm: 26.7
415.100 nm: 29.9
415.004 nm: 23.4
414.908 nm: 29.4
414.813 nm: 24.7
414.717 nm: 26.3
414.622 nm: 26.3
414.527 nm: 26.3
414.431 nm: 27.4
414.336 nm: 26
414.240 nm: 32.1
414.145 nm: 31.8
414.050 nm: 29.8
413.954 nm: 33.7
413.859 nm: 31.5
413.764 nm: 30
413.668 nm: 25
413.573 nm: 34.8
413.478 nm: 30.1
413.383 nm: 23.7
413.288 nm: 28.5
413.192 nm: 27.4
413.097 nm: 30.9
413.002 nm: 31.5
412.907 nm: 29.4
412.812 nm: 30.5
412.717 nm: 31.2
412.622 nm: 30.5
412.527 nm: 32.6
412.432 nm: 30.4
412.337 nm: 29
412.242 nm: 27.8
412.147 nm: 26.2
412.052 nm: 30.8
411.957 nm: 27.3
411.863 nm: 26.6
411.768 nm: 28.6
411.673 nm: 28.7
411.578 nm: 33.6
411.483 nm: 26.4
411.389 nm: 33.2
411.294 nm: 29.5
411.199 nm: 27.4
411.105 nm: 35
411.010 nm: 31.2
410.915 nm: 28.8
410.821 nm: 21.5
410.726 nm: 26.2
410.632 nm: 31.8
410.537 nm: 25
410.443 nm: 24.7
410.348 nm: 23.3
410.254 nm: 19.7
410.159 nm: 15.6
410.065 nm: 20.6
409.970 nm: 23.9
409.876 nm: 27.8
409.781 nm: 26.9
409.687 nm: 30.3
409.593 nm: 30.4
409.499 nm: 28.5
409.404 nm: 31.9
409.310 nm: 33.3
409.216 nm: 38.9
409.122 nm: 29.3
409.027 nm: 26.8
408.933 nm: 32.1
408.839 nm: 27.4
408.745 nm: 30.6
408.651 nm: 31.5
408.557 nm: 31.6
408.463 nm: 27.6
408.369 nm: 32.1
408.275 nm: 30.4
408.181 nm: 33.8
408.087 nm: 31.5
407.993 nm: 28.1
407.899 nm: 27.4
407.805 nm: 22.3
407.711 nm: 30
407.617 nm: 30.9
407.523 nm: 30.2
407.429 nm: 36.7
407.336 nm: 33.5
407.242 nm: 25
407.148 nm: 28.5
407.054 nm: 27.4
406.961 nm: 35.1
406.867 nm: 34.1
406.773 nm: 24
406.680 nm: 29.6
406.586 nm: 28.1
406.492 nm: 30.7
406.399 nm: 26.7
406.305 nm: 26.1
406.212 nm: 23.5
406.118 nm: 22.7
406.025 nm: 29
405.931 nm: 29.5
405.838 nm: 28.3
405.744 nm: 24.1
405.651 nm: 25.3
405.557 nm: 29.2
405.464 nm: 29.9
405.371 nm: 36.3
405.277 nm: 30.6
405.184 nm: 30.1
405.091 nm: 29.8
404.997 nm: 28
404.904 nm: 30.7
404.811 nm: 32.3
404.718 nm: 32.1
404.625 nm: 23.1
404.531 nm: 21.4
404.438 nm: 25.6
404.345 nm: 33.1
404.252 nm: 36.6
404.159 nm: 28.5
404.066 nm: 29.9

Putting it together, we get 0.15 nm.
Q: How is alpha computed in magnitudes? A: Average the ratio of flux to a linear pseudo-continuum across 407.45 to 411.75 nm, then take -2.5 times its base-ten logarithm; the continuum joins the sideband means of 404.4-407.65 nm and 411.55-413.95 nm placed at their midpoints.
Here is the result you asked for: 0.02 mag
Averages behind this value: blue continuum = 28.8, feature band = 28.7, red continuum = 29.5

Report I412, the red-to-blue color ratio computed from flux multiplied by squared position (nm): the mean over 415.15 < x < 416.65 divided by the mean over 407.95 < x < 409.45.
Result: 1.05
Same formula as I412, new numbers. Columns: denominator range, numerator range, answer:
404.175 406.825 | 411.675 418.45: 1.08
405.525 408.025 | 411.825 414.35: 1.08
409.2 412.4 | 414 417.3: 1.09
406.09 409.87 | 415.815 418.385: 1.05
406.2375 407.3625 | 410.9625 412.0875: 1.06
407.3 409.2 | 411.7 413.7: 0.98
